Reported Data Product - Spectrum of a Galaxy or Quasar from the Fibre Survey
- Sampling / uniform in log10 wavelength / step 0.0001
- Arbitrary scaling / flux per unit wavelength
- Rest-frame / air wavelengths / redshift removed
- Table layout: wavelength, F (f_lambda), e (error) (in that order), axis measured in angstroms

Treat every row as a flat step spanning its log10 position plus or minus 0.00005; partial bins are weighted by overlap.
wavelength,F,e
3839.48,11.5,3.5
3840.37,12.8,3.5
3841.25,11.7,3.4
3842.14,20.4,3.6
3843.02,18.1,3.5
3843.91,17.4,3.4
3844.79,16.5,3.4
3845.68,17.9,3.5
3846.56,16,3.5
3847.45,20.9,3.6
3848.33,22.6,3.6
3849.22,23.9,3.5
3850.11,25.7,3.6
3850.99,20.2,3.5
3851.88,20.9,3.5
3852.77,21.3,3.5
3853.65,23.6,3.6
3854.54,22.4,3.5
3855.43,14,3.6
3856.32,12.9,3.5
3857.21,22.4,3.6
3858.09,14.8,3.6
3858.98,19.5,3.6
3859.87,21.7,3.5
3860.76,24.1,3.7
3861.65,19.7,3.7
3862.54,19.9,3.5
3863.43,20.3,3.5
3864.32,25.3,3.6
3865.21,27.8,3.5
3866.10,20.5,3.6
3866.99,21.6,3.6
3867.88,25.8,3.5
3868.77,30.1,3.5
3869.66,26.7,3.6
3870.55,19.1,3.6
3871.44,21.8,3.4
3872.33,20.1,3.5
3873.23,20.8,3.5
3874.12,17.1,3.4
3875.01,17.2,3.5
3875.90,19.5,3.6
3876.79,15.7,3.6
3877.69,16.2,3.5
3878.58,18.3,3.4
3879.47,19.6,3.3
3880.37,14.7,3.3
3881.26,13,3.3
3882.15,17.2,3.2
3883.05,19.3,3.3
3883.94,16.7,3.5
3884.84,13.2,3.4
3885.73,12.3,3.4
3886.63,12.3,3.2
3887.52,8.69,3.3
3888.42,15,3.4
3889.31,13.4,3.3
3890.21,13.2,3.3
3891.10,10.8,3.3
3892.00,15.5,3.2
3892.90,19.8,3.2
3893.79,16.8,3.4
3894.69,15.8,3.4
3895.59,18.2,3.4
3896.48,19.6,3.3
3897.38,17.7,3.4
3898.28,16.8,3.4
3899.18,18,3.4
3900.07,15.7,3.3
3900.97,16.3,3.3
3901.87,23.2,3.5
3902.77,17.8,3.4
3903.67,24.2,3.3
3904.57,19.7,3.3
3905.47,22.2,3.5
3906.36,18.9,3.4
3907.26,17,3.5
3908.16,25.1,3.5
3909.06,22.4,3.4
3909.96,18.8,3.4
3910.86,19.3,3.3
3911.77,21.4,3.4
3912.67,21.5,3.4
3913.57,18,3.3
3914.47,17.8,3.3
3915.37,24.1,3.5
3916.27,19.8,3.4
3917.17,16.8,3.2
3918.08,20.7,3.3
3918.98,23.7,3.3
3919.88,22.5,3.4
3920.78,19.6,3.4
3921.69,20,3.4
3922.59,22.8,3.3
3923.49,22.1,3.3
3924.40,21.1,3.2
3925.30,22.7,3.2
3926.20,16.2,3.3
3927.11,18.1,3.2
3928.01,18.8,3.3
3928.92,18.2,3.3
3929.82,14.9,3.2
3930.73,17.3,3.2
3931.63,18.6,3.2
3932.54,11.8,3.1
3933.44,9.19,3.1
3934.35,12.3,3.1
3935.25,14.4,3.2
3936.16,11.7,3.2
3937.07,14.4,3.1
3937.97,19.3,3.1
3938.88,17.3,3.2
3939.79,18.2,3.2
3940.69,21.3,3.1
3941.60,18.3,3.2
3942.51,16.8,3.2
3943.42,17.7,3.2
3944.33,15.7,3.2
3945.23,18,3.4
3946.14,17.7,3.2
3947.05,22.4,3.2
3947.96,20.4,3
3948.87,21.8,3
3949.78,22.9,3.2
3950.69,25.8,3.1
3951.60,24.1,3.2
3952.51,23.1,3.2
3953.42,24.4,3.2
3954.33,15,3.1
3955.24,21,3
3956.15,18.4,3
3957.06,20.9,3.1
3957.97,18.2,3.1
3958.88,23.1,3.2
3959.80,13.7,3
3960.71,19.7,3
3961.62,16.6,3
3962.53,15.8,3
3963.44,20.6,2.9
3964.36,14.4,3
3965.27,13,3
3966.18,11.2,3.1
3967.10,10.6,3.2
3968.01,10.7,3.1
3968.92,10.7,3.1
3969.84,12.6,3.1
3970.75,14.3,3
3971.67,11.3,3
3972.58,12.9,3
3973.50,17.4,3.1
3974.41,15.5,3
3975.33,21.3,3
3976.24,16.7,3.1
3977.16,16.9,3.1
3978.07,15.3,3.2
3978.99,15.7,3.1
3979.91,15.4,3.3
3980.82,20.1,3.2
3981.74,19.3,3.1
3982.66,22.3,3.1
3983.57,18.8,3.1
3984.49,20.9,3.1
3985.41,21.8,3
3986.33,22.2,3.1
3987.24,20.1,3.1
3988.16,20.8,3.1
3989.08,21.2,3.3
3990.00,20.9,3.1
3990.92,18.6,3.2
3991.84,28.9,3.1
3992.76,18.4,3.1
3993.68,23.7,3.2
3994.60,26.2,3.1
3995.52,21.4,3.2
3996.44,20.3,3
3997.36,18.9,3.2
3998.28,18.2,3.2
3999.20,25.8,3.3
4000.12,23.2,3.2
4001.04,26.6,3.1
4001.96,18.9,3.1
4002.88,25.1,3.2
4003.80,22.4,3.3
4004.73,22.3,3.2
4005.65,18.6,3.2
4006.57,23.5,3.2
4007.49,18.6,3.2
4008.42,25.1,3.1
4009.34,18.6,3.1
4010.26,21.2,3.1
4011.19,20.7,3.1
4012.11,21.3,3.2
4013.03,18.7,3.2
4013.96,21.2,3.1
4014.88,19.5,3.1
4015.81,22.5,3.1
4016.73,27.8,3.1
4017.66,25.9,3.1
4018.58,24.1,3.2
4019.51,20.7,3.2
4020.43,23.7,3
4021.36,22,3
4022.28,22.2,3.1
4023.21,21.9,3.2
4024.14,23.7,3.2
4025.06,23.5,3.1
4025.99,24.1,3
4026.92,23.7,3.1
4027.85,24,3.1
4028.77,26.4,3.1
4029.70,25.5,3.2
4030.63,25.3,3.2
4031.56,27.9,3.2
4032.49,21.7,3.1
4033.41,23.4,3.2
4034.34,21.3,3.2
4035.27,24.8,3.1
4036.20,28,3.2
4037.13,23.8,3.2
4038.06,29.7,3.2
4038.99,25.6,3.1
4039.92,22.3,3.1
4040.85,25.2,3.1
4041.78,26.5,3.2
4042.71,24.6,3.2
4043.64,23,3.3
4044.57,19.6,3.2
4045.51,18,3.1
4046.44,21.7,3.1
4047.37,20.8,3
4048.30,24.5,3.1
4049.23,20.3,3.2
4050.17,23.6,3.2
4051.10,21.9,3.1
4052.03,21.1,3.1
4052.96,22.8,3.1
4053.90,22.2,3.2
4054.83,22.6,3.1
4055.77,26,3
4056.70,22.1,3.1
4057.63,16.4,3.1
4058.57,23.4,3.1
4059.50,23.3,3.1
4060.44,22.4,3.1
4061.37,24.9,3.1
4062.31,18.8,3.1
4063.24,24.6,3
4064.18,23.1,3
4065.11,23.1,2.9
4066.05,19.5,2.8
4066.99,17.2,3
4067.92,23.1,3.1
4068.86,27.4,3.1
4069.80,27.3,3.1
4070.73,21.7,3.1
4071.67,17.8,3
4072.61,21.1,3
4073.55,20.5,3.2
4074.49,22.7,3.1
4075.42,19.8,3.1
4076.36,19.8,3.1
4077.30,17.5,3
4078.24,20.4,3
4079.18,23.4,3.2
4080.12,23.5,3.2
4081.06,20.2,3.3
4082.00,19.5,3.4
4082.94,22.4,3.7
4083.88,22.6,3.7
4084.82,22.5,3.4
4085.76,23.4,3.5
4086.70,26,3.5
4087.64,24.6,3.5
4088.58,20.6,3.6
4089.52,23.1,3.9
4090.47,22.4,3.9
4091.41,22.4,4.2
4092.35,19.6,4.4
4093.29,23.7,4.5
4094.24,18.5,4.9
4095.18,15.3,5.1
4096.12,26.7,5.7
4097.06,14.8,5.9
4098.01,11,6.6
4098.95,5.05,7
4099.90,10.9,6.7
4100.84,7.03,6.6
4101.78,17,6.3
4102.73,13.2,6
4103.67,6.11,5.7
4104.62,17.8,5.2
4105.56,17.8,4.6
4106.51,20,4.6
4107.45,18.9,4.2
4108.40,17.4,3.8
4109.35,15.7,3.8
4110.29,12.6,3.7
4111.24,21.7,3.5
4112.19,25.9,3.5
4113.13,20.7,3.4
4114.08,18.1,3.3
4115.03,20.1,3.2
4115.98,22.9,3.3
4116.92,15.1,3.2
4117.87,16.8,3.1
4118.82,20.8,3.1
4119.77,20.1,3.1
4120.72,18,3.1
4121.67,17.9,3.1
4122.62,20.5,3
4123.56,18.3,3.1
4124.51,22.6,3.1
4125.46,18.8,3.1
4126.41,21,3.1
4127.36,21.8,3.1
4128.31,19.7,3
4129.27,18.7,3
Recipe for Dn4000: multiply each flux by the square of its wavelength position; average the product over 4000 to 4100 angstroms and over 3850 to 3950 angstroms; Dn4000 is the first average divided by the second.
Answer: 1.27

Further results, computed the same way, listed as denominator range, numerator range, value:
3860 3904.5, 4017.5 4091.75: 1.35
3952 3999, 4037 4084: 1.27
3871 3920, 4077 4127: 1.17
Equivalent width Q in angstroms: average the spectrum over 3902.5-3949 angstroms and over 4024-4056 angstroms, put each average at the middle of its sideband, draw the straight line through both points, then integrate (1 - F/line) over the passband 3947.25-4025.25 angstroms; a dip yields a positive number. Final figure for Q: 5.5 angstroms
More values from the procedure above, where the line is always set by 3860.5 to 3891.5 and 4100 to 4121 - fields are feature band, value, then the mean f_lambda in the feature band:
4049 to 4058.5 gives -2.37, 22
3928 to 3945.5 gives 1.96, 16.1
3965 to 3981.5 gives 3.09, 14.6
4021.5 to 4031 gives -3.33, 23.9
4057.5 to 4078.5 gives -4.93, 21.6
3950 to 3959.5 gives -1.70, 21.3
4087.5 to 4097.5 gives -2.04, 21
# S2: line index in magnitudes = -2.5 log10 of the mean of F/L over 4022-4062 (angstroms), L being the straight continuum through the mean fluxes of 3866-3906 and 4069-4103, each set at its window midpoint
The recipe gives -0.20 mag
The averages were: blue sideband 17.9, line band 23.4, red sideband 19.8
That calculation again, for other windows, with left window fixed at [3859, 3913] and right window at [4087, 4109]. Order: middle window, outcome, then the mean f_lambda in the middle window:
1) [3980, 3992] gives -0.16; 20.9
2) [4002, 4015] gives -0.18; 21.2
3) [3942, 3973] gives 0.05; 17.5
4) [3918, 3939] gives 0.04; 17.8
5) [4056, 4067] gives -0.24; 21.8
